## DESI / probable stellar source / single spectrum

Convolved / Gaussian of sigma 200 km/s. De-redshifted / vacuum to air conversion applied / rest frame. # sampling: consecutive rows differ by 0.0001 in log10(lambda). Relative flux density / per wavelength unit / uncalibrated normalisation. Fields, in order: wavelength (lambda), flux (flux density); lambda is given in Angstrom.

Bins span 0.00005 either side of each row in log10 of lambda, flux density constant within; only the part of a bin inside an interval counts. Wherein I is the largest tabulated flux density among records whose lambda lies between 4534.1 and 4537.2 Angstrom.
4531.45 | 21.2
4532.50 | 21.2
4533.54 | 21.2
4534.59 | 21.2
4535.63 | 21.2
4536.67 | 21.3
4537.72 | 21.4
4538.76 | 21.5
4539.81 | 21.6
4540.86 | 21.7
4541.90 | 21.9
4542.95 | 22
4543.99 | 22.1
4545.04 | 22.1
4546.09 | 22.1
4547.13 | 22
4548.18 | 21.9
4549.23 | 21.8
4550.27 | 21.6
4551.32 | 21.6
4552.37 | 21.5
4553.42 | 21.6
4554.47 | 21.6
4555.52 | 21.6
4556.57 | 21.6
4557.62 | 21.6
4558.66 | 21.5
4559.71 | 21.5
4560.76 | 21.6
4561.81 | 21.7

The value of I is 21.3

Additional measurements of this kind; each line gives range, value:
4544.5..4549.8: 22.1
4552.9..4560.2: 21.6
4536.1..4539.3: 21.5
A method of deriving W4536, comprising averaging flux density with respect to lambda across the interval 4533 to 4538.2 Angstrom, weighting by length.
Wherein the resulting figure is 21.3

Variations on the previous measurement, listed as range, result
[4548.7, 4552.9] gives 21.6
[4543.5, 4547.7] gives 22.1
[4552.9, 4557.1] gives 21.6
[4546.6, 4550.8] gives 21.9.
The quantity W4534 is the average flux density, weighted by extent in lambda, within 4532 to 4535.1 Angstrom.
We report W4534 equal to 21.2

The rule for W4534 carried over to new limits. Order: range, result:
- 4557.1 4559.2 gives 21.6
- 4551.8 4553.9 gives 21.5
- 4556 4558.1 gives 21.6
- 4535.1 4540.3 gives 21.4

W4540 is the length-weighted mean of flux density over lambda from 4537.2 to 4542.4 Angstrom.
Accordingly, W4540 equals 21.6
